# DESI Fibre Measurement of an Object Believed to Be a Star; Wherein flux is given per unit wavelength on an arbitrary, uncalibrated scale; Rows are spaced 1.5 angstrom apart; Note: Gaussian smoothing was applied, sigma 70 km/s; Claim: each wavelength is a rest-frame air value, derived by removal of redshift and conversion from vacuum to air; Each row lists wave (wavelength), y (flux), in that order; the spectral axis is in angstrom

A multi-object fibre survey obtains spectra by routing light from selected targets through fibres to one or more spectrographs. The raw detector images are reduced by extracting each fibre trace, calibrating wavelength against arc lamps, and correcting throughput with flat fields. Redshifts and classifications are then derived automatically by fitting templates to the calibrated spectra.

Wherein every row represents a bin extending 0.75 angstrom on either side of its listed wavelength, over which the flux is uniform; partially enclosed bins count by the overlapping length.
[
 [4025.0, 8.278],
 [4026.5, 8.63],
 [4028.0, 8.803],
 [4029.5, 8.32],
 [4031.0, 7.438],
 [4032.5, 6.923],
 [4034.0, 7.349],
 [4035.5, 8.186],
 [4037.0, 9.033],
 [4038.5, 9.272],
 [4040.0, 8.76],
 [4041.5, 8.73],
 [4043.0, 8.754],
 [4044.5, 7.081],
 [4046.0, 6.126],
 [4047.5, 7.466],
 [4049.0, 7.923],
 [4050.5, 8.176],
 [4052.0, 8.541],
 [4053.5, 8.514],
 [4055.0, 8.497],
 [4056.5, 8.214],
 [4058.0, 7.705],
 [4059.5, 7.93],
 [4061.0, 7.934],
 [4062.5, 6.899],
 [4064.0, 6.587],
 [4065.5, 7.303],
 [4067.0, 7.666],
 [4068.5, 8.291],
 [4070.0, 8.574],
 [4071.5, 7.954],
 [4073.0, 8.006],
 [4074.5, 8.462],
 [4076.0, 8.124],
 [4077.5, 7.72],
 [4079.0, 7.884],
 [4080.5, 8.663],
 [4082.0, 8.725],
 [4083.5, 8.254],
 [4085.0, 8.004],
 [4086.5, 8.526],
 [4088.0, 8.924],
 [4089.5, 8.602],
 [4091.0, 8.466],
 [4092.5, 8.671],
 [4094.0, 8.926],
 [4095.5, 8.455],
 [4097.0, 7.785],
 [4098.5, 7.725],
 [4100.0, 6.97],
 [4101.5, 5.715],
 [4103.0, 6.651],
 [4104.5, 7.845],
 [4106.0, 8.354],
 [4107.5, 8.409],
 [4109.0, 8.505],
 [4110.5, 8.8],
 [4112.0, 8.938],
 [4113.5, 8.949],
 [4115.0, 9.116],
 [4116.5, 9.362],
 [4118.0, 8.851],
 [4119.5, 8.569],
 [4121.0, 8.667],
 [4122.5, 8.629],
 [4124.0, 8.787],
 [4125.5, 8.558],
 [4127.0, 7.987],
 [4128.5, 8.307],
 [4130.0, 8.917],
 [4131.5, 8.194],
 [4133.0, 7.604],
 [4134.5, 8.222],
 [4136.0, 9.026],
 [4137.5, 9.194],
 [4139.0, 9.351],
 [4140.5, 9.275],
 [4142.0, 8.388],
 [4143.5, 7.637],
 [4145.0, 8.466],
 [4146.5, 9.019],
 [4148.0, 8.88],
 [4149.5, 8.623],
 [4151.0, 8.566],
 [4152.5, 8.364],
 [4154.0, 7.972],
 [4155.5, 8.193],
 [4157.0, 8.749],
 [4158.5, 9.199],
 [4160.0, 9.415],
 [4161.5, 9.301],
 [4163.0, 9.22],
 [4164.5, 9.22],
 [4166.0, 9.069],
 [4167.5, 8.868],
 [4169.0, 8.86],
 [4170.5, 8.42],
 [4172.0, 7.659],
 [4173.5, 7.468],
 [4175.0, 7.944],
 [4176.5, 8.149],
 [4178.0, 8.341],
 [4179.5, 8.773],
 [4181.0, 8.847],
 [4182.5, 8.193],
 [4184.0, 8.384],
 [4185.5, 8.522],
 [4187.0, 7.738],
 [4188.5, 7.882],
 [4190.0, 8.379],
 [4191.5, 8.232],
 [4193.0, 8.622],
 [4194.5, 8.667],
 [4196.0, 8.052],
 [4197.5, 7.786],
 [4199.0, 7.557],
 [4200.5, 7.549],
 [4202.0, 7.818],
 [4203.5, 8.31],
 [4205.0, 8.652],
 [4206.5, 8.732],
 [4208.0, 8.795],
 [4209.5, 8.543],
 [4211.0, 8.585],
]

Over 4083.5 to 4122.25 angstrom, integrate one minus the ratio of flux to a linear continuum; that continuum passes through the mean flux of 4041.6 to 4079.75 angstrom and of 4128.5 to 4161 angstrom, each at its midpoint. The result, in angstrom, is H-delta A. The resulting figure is -0.3 angstrom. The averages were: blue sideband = 7.87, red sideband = 8.63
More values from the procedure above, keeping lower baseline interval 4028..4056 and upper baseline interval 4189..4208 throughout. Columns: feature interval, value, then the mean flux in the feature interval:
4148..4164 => -1.2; 8.77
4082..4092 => -0.5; 8.49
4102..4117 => -0.5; 8.43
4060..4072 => 0.7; 7.65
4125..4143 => -0.9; 8.57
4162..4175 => -0.6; 8.57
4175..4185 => -0.3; 8.41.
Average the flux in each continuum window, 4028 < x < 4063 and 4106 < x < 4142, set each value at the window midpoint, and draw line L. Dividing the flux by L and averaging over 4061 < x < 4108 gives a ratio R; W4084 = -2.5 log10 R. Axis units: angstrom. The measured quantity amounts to 0.05 mag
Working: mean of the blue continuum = 8.02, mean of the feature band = 7.97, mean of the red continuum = 8.69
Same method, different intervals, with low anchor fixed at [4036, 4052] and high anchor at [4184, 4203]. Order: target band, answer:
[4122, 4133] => -0.040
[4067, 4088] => -0.015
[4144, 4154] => -0.062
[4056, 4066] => 0.090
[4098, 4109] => 0.094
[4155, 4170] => -0.116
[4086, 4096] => -0.069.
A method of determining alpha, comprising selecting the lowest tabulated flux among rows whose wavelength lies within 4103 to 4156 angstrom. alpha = 6.651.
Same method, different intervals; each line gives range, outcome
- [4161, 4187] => 7.468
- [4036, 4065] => 6.126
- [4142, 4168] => 7.637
